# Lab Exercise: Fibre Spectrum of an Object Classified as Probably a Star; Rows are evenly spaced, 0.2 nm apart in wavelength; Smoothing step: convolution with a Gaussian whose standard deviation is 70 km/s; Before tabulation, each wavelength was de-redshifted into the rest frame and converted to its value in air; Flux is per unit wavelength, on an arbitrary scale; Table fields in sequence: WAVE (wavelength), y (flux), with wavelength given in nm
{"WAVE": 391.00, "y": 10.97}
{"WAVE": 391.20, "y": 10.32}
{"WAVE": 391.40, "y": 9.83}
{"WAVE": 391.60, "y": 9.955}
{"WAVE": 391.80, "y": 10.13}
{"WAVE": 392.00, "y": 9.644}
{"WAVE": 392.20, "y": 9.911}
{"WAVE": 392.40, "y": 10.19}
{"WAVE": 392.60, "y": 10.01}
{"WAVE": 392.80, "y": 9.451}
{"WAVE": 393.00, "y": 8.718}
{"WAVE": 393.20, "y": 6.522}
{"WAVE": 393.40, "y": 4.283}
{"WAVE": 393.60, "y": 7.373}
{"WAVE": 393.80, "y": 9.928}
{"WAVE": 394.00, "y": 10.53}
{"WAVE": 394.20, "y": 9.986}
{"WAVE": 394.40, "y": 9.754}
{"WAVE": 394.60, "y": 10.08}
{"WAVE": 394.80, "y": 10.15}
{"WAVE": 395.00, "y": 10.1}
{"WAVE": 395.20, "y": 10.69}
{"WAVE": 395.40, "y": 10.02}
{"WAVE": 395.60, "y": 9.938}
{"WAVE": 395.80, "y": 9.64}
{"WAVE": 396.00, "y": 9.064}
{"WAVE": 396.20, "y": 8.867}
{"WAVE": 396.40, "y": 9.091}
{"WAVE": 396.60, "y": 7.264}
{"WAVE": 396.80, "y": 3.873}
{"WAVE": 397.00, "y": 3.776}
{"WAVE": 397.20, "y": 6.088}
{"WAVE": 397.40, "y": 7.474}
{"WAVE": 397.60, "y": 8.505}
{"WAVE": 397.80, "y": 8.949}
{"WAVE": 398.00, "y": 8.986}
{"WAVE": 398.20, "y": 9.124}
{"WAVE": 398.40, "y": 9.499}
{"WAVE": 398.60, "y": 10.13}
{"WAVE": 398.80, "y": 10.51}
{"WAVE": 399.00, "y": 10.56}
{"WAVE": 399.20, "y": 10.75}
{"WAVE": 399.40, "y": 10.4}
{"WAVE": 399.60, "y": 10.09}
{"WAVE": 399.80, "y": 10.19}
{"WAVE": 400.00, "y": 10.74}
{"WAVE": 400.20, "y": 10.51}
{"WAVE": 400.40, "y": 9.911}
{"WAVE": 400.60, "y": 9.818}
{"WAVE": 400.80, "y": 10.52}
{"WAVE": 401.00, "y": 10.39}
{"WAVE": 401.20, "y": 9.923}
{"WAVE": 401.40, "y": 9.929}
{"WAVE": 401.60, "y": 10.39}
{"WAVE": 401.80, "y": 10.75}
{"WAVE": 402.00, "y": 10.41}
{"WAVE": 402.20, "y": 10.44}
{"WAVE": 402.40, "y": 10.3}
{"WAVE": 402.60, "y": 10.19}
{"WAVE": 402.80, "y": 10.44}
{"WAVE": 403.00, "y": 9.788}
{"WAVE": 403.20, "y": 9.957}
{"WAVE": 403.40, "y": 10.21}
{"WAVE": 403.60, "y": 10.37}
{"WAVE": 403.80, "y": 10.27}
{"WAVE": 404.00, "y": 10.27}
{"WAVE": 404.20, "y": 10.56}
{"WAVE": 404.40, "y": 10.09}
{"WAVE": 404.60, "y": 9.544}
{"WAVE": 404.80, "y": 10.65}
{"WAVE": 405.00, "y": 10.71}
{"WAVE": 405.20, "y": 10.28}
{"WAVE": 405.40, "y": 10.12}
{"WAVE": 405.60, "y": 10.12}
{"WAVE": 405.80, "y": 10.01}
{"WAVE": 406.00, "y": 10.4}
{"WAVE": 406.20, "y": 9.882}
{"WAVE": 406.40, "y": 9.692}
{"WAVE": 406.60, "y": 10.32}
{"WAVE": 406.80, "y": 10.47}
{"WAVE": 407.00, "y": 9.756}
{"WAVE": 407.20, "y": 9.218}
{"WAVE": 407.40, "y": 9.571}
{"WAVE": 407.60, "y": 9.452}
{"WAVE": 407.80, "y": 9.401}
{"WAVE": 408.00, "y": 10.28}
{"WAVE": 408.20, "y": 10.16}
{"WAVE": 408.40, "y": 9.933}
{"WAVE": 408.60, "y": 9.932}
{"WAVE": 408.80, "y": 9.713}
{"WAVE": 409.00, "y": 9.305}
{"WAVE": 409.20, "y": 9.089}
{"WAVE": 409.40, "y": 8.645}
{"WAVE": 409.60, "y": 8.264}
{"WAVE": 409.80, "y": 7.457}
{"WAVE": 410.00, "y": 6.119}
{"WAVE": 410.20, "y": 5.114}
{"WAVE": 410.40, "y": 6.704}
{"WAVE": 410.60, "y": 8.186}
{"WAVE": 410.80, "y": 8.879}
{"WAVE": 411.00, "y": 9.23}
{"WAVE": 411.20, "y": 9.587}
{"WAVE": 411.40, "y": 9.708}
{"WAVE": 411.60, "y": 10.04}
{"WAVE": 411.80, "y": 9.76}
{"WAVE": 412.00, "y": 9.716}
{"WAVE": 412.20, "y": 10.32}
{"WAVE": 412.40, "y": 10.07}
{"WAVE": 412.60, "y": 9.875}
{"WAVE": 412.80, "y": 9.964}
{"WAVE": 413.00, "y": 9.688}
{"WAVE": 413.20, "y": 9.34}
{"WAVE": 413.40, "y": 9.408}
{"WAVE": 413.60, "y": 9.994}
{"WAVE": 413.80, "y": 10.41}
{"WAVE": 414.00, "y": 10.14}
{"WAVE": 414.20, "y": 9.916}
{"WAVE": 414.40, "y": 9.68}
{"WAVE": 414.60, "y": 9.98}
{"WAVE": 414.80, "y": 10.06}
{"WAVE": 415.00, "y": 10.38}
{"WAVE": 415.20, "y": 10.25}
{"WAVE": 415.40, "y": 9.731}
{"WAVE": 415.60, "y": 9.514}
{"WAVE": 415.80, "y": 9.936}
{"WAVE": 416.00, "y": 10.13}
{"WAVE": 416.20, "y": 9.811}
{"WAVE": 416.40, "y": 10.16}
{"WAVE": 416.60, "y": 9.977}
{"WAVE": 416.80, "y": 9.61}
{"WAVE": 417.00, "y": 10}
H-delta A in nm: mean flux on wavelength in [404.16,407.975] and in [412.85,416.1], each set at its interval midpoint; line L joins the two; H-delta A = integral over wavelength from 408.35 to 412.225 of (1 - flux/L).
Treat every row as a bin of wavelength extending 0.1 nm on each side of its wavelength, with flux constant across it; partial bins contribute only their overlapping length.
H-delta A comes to 0.474 nm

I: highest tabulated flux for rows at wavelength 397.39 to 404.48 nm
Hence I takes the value 10.75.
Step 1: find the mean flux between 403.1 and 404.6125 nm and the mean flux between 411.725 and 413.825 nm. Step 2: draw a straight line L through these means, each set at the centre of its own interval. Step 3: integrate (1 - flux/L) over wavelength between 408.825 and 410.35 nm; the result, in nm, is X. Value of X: 0.34 nm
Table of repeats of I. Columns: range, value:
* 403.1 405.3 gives 10.71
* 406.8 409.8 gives 10.47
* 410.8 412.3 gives 10.32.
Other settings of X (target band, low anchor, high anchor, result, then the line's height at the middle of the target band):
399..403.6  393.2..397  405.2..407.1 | -0.38 nm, 9.49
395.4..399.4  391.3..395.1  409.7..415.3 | 0.29 nm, 9.29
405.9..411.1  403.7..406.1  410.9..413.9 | 0.52 nm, 10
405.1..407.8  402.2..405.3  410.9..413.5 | 0.04 nm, 10.1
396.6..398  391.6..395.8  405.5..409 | 0.42 nm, 9.52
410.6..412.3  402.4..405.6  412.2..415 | 0.07 nm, 9.99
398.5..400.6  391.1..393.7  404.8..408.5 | -0.19 nm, 9.48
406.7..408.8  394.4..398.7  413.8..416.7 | -0.08 nm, 9.46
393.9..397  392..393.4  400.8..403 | 0.05 nm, 9.27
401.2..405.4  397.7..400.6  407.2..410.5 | -0.36 nm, 9.46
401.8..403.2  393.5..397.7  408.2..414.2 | -0.22 nm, 8.89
